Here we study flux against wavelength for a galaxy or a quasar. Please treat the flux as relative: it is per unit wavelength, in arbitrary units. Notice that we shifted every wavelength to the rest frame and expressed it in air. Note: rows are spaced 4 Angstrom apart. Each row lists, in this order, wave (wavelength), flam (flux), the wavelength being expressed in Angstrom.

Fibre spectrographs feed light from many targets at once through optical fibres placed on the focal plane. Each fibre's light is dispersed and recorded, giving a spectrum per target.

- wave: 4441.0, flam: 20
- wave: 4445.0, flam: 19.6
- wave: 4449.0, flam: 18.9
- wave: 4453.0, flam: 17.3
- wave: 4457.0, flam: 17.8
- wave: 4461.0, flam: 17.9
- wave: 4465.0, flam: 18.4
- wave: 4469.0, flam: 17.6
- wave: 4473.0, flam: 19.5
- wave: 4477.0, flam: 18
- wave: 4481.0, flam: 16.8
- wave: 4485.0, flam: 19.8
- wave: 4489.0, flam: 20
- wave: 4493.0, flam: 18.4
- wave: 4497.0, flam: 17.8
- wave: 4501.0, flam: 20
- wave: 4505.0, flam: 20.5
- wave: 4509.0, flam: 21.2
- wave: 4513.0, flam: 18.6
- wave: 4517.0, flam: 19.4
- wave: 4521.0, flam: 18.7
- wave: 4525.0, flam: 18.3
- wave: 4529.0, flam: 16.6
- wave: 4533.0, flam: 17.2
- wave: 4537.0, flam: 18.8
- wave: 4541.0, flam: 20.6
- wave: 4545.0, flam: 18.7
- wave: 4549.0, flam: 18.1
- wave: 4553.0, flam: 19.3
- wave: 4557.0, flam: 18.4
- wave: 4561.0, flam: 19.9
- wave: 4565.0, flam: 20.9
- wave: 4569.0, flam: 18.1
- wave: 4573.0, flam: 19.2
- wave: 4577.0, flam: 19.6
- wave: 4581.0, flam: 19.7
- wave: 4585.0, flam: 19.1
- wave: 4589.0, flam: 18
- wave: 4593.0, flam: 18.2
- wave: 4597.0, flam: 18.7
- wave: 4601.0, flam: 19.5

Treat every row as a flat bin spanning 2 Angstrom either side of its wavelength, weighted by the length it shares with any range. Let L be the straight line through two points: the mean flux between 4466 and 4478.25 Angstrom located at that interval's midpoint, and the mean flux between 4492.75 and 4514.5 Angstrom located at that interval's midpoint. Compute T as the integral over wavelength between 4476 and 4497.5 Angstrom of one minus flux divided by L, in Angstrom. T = 0.43 Angstrom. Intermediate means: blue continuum 18.4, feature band 18.5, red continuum 19.5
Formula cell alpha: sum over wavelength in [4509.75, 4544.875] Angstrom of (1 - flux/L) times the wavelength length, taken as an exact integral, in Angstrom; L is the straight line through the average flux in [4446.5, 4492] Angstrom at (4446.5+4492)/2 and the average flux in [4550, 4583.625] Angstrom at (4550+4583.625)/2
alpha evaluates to 0.60 Angstrom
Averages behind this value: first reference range 18.4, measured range 18.6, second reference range 19.3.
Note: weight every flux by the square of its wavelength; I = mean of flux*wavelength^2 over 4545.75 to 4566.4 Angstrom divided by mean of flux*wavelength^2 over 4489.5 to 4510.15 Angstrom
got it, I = 1.0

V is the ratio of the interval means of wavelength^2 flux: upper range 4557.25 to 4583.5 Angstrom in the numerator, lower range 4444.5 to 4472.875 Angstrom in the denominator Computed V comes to 1.12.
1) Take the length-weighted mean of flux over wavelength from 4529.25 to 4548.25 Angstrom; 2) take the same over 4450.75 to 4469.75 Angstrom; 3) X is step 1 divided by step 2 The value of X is 1.04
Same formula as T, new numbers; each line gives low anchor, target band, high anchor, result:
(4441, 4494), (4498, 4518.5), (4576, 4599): -1.3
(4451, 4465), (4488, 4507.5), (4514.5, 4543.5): -1.2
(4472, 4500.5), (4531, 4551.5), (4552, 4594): 0.3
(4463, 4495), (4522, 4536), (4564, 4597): 0.9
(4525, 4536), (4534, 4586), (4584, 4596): -4.0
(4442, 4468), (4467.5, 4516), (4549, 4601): -1.2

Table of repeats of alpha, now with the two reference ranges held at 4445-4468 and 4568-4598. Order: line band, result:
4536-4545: -0.5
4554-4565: -0.4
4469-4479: -0.1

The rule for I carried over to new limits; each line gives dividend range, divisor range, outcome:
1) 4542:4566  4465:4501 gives 1.07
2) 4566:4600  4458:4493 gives 1.07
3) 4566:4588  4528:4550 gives 1.06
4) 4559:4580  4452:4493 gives 1.11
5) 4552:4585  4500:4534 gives 1.05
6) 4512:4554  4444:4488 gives 1.04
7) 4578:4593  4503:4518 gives 0.98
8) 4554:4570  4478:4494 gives 1.07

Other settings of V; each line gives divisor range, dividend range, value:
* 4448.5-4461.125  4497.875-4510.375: 1.16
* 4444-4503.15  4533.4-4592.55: 1.07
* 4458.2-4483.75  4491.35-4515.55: 1.09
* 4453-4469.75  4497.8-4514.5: 1.14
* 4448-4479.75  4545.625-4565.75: 1.10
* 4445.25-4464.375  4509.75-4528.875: 1.06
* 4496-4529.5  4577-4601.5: 1.02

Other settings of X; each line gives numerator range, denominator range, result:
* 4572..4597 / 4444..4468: 1.04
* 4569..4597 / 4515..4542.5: 1.02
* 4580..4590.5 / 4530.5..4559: 1.01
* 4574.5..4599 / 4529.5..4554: 1.01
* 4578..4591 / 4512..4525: 1.01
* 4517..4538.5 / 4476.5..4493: 0.97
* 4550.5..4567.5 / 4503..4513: 0.96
